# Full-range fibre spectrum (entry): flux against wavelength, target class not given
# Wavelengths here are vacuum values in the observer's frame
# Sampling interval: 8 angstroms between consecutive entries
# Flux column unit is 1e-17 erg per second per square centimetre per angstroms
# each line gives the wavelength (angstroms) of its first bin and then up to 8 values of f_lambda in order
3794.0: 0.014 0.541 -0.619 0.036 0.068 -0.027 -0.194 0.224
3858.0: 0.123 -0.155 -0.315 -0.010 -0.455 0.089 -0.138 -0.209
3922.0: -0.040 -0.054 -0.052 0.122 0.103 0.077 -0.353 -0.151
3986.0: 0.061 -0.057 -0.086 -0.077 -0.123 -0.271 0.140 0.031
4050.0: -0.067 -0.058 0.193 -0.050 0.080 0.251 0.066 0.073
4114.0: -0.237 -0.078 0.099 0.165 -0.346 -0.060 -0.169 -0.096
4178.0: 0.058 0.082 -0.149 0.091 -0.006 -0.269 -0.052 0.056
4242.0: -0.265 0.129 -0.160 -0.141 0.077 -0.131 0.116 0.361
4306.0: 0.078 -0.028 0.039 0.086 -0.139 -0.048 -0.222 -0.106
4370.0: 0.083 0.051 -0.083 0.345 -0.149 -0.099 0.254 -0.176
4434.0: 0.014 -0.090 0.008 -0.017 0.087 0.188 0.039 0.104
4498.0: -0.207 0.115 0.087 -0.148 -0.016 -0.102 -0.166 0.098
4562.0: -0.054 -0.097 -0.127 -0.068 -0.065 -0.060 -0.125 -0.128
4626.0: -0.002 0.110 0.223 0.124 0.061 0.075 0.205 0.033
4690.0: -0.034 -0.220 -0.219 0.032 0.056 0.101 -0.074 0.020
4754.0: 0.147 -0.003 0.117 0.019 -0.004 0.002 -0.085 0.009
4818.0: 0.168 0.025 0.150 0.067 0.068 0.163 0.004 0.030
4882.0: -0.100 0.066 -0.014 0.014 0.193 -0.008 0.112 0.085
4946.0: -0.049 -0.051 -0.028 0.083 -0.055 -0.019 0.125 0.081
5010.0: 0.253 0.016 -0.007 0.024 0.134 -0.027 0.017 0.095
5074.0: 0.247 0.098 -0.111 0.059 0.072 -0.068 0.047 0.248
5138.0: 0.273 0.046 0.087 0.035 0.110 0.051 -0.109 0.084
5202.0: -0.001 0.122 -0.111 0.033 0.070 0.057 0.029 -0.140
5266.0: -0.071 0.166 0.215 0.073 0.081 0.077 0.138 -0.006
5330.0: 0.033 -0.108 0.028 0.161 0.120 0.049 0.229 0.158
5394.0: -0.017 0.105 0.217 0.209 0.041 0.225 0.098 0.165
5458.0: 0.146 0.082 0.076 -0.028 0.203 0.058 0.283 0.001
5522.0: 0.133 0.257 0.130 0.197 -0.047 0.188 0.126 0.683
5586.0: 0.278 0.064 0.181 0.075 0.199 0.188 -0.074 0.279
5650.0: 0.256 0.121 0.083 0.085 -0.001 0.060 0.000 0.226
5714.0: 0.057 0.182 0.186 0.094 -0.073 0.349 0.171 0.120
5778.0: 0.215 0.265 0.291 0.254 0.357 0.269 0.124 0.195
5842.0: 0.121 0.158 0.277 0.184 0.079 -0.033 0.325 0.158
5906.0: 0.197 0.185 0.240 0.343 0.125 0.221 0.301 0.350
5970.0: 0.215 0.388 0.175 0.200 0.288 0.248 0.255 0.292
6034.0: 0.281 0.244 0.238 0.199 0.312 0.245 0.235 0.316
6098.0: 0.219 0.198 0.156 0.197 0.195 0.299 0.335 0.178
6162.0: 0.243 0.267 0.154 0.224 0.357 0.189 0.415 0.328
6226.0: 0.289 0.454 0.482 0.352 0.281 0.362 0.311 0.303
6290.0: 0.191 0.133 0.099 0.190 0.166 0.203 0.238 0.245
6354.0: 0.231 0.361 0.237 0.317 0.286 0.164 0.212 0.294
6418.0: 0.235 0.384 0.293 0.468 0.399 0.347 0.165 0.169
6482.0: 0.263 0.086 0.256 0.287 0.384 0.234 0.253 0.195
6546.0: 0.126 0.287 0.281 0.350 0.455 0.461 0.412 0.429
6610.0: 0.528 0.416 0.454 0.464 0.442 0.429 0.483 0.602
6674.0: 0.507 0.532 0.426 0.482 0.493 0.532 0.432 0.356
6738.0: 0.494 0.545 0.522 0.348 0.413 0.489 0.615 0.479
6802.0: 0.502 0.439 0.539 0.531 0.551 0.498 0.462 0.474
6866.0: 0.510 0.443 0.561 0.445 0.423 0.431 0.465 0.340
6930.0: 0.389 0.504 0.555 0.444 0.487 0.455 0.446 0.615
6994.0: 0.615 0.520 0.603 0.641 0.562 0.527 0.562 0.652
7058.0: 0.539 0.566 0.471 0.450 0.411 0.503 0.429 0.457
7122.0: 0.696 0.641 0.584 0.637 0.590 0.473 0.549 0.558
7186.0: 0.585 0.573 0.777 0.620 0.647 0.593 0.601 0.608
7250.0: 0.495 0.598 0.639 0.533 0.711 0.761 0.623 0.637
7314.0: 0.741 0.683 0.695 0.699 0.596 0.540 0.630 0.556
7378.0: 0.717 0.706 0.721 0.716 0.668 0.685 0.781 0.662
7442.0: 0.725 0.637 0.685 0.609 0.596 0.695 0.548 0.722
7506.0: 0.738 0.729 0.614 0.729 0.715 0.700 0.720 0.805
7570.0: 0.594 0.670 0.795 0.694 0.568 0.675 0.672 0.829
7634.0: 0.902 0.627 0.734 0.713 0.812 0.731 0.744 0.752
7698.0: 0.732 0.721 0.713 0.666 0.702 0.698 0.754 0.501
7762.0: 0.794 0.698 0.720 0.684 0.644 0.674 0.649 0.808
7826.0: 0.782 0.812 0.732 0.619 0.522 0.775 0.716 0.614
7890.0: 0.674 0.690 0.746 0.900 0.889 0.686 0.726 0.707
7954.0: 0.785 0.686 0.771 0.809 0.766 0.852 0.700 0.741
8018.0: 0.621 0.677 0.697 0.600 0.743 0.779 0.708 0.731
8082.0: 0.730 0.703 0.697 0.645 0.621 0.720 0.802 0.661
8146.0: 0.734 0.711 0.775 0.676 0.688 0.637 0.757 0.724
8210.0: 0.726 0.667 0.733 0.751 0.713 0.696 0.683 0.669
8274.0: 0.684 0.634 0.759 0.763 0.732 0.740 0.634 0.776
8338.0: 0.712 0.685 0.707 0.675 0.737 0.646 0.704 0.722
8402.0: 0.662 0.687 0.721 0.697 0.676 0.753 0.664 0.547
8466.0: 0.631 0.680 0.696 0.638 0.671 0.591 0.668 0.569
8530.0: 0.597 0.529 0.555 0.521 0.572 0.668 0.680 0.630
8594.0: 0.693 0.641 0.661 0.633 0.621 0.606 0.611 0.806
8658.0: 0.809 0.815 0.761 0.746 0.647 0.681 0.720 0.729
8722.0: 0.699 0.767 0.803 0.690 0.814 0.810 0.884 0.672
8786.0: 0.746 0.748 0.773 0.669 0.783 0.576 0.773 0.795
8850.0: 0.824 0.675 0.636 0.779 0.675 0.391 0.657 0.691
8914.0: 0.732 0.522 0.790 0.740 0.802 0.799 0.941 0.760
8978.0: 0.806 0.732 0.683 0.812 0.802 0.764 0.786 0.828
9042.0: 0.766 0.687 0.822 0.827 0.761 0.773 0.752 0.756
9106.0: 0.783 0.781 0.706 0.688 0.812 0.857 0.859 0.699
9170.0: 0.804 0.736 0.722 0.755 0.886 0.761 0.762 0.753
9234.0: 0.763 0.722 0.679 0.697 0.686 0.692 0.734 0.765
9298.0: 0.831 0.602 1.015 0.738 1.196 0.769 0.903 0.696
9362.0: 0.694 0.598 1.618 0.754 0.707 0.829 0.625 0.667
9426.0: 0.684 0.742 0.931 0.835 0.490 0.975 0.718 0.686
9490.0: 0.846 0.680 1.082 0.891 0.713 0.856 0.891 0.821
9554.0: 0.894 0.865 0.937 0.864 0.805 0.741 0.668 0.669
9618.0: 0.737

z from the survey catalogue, 0.649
